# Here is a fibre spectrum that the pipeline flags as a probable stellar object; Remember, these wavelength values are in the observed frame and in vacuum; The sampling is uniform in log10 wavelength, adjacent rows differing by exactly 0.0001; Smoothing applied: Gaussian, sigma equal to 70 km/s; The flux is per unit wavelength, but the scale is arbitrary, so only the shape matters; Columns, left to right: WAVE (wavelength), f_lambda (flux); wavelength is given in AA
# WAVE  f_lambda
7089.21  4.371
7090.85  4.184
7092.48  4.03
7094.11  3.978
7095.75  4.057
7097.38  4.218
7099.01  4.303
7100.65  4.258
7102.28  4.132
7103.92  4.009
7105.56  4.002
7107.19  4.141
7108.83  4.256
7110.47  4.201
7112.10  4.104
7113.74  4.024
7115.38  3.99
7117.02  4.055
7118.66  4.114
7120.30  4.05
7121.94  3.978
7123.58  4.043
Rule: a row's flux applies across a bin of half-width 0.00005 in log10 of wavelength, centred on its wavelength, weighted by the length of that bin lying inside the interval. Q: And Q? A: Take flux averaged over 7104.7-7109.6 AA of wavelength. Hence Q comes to 4.13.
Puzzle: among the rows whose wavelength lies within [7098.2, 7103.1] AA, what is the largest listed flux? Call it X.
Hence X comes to 4.303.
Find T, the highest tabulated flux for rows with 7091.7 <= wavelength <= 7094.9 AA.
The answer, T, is 4.03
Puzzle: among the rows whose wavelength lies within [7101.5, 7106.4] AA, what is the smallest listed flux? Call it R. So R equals 4.002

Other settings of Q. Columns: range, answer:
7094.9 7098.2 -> 4.14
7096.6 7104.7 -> 4.18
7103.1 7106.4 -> 4.01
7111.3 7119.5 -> 4.05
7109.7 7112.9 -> 4.16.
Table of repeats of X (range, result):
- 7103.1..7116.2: 4.256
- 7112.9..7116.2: 4.024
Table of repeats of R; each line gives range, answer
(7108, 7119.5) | 3.99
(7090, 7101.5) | 3.978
